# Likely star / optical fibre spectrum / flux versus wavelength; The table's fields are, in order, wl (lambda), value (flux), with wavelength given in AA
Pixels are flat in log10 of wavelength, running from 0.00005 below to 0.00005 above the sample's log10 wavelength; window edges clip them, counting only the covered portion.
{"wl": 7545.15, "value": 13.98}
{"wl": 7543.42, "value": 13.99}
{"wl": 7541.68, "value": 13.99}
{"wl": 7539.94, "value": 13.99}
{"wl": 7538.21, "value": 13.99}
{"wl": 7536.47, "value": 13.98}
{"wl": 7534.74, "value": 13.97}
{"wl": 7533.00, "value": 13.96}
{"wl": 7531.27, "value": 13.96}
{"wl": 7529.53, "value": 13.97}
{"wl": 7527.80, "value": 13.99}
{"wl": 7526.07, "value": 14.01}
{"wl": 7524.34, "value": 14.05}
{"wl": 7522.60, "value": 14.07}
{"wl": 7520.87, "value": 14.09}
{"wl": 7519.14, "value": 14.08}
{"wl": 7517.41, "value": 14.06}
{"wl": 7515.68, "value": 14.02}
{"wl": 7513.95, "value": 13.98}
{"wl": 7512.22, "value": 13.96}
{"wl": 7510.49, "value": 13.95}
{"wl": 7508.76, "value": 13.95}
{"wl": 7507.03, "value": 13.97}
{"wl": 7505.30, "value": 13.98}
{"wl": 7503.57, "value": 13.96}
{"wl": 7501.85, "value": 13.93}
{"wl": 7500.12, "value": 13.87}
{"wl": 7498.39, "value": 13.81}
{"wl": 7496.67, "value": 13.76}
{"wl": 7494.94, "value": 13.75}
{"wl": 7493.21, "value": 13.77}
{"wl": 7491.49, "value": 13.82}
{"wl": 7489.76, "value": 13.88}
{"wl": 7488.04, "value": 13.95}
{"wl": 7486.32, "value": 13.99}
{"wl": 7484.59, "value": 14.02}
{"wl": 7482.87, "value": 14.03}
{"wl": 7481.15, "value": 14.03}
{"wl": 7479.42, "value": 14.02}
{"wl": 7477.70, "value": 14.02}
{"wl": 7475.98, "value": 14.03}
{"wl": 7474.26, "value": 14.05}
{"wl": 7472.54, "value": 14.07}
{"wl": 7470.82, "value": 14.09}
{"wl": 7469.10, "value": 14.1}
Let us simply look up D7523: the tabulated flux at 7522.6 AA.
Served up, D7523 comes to 14.07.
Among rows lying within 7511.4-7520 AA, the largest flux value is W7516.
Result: 14.08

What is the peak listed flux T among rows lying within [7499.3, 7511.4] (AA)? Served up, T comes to 13.98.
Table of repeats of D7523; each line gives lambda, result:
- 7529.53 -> 13.97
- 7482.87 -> 14.03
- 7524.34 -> 14.05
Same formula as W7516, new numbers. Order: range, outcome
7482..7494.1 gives 14.03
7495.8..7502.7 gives 13.93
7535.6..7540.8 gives 13.99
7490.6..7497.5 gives 13.82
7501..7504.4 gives 13.96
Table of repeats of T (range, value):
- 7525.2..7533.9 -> 14.01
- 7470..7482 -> 14.09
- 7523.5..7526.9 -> 14.05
